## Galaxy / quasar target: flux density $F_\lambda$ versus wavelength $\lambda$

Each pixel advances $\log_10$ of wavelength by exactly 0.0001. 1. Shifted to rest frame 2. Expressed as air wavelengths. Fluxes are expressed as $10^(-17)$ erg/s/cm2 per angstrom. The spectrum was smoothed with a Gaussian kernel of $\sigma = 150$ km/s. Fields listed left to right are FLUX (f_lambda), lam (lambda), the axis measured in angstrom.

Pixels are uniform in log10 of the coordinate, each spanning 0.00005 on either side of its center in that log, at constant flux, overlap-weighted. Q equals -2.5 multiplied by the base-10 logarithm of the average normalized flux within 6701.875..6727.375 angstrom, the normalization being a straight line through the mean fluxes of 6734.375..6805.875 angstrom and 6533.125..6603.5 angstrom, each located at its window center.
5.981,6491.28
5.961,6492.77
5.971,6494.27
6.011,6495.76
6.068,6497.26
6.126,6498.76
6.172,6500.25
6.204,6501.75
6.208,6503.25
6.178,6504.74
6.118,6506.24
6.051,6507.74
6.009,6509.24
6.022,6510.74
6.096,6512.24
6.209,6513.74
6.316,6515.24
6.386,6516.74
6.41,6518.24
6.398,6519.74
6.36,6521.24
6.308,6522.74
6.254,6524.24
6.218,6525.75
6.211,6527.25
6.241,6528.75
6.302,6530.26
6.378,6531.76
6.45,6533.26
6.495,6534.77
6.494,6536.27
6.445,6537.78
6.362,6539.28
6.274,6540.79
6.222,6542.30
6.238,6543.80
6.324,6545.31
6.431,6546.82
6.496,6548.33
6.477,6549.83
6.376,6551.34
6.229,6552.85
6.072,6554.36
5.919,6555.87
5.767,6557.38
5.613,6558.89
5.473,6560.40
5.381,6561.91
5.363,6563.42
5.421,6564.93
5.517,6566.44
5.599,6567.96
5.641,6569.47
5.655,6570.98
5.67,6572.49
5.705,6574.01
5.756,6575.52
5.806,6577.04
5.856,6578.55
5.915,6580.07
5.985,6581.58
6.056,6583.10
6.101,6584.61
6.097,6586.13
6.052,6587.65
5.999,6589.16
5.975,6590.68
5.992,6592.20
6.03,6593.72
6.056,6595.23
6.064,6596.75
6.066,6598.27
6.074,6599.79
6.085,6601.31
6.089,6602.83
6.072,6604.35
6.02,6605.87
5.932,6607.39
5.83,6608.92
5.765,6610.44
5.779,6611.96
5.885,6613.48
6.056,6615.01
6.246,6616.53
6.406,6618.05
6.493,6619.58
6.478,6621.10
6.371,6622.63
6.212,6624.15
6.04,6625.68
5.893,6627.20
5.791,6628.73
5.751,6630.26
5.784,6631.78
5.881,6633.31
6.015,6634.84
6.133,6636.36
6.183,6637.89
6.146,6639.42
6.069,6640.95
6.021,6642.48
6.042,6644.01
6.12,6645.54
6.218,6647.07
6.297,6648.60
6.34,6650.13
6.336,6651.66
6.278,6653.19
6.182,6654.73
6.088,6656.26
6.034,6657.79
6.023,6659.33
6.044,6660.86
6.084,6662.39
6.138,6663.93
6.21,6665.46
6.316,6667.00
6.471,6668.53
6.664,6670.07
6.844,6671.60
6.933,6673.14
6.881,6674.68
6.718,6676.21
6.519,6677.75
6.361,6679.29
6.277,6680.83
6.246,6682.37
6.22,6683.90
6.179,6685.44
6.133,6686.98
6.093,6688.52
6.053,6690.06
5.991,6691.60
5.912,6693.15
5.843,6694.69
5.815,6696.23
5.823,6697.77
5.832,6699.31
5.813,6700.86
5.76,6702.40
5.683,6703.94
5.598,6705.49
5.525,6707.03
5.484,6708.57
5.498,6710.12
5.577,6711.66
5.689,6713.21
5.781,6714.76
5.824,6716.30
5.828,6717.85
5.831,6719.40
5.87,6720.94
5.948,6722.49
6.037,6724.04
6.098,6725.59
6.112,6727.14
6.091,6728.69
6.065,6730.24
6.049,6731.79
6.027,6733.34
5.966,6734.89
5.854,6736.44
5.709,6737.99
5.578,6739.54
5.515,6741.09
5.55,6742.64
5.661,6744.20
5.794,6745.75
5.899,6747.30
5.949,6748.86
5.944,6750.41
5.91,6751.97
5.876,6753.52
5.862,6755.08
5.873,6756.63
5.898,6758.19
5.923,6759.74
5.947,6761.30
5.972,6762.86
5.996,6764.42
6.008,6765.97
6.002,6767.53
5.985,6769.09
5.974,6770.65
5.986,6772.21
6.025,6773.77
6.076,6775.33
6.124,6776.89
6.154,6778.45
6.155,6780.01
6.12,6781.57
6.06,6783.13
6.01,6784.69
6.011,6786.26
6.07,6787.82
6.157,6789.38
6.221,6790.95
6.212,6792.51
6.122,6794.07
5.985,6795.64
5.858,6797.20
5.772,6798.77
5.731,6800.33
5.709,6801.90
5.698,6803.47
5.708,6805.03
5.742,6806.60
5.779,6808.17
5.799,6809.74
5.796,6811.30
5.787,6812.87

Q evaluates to 0.033 mag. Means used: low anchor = 6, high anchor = 5.93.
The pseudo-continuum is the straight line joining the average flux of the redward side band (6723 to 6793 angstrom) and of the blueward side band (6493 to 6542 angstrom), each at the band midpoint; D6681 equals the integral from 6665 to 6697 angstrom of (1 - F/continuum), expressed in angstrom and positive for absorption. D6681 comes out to -1.4 angstrom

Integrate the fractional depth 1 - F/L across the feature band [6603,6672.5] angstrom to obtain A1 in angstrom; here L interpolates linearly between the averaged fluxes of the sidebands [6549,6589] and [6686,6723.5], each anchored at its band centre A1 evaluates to -3.8 angstrom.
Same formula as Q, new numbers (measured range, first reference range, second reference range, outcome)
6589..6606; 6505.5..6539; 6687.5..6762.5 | 0.013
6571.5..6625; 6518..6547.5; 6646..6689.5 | 0.054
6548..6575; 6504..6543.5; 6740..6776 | 0.077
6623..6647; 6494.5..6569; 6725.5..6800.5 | 0.007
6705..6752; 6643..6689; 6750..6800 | 0.058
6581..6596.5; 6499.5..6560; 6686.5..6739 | 0.014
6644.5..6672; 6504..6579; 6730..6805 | -0.044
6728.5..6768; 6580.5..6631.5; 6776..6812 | 0.019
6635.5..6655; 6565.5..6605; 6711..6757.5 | -0.052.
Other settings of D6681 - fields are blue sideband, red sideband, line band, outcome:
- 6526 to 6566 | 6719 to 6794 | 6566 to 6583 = 1.0 angstrom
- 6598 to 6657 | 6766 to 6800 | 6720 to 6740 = 0.3 angstrom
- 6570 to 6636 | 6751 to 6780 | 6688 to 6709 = 0.6 angstrom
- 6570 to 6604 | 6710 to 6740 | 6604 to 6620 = -0.2 angstrom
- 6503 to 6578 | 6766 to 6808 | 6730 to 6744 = 0.5 angstrom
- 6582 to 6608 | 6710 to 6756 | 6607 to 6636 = -0.1 angstrom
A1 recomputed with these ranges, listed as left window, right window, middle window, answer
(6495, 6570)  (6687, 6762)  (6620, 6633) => -0.1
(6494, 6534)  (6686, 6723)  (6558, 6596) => 1.8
